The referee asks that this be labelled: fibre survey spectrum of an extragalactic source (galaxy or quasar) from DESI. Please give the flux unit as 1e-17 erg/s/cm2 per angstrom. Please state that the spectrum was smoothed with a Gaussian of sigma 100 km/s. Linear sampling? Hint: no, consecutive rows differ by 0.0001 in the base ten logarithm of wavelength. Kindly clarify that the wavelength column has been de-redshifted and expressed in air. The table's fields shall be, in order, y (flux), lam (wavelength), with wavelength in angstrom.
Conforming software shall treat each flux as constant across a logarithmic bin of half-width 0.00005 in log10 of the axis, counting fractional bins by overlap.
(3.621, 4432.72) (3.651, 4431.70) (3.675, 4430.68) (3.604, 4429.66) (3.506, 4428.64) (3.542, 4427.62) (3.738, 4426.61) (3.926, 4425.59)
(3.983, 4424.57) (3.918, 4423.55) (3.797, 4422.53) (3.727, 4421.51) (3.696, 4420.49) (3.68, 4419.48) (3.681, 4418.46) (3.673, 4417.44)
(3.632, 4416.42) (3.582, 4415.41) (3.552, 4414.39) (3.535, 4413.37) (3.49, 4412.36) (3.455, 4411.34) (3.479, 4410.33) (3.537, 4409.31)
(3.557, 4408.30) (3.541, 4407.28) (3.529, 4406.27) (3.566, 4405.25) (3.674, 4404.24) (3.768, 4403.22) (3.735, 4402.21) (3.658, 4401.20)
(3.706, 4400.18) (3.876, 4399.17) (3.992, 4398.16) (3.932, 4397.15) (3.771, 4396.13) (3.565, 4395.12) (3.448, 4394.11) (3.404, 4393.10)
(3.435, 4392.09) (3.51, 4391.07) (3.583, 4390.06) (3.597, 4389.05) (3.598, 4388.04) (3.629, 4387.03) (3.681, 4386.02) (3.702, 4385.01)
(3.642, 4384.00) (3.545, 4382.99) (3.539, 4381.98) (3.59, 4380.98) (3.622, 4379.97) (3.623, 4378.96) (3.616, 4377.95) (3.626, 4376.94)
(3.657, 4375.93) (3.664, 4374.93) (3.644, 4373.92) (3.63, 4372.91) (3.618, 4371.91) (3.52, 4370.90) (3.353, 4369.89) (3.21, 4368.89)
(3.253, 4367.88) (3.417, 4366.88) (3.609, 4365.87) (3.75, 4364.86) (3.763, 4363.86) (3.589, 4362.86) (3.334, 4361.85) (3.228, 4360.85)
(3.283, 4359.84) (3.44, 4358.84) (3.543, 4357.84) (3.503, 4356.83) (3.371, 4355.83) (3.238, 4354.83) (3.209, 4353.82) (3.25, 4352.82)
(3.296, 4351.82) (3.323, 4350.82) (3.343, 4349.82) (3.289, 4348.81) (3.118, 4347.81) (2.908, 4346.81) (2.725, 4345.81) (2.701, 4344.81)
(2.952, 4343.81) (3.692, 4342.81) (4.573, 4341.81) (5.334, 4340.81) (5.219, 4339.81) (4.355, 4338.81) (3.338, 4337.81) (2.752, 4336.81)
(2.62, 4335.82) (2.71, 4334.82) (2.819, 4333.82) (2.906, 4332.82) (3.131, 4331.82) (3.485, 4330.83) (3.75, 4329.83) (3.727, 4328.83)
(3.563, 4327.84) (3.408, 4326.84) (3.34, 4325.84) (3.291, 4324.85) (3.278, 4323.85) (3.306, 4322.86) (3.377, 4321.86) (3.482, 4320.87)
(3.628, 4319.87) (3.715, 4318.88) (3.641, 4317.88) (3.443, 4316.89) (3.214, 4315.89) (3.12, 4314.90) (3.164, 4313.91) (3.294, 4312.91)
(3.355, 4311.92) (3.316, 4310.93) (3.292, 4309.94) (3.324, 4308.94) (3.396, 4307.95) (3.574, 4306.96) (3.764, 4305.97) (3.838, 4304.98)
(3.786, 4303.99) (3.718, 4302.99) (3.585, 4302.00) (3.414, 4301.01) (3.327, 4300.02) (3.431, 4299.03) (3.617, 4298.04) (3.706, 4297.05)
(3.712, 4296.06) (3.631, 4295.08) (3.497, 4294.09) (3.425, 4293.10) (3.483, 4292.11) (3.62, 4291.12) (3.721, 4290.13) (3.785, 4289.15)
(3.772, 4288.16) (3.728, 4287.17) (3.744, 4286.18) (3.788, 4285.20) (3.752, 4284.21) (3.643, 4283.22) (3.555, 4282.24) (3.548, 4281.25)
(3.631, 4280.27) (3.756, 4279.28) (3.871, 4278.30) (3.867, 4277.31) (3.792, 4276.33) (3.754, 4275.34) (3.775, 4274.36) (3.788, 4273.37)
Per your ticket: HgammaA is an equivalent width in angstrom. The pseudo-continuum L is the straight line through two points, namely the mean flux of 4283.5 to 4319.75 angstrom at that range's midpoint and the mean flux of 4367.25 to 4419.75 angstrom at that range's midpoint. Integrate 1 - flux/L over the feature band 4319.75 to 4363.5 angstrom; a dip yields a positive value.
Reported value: 2.05 angstrom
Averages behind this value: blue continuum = 3.55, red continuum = 3.6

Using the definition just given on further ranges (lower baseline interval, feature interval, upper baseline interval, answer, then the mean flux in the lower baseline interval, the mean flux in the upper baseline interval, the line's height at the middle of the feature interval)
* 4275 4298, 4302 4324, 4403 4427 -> 1.3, 3.68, 3.65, 3.68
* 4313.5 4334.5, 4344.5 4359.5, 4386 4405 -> 1.1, 3.37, 3.66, 3.48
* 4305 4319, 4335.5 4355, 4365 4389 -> 0.1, 3.41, 3.57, 3.49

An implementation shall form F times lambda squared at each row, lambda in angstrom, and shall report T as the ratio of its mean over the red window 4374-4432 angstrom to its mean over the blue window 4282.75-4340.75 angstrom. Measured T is 1.08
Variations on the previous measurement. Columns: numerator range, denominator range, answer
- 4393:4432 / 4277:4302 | 1.07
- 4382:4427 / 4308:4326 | 1.13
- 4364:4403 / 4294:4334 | 1.08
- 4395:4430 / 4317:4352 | 1.11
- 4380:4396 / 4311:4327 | 1.09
